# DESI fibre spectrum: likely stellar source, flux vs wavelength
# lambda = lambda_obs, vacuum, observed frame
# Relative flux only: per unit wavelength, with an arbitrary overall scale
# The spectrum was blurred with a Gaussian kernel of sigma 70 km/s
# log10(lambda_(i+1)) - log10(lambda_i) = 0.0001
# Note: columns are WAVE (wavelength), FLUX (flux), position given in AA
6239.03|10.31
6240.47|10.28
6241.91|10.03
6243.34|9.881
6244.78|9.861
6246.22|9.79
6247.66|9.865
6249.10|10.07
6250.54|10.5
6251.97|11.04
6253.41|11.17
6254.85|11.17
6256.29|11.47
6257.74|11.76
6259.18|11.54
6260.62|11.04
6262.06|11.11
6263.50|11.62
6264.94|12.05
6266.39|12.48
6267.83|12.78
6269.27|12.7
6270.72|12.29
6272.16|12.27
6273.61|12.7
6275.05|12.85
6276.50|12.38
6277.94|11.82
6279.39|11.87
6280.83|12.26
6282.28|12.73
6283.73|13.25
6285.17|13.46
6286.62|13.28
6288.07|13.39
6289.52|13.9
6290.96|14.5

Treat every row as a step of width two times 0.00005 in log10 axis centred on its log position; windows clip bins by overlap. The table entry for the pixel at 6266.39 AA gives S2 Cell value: 12.48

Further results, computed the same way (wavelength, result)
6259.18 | 11.54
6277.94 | 11.82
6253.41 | 11.17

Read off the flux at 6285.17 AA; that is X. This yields 13.46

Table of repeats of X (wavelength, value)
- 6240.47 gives 10.28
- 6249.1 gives 10.07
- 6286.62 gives 13.28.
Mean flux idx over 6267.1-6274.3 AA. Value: 12.5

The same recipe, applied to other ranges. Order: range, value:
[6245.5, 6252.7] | 10.3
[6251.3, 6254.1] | 11.1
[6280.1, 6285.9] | 12.9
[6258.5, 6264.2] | 11.3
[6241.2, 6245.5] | 9.93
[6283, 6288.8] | 13.3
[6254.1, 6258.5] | 11.4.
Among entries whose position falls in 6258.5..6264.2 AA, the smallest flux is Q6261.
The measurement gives 11.04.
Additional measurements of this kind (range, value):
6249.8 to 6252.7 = 10.5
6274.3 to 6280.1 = 11.82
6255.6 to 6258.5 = 11.47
